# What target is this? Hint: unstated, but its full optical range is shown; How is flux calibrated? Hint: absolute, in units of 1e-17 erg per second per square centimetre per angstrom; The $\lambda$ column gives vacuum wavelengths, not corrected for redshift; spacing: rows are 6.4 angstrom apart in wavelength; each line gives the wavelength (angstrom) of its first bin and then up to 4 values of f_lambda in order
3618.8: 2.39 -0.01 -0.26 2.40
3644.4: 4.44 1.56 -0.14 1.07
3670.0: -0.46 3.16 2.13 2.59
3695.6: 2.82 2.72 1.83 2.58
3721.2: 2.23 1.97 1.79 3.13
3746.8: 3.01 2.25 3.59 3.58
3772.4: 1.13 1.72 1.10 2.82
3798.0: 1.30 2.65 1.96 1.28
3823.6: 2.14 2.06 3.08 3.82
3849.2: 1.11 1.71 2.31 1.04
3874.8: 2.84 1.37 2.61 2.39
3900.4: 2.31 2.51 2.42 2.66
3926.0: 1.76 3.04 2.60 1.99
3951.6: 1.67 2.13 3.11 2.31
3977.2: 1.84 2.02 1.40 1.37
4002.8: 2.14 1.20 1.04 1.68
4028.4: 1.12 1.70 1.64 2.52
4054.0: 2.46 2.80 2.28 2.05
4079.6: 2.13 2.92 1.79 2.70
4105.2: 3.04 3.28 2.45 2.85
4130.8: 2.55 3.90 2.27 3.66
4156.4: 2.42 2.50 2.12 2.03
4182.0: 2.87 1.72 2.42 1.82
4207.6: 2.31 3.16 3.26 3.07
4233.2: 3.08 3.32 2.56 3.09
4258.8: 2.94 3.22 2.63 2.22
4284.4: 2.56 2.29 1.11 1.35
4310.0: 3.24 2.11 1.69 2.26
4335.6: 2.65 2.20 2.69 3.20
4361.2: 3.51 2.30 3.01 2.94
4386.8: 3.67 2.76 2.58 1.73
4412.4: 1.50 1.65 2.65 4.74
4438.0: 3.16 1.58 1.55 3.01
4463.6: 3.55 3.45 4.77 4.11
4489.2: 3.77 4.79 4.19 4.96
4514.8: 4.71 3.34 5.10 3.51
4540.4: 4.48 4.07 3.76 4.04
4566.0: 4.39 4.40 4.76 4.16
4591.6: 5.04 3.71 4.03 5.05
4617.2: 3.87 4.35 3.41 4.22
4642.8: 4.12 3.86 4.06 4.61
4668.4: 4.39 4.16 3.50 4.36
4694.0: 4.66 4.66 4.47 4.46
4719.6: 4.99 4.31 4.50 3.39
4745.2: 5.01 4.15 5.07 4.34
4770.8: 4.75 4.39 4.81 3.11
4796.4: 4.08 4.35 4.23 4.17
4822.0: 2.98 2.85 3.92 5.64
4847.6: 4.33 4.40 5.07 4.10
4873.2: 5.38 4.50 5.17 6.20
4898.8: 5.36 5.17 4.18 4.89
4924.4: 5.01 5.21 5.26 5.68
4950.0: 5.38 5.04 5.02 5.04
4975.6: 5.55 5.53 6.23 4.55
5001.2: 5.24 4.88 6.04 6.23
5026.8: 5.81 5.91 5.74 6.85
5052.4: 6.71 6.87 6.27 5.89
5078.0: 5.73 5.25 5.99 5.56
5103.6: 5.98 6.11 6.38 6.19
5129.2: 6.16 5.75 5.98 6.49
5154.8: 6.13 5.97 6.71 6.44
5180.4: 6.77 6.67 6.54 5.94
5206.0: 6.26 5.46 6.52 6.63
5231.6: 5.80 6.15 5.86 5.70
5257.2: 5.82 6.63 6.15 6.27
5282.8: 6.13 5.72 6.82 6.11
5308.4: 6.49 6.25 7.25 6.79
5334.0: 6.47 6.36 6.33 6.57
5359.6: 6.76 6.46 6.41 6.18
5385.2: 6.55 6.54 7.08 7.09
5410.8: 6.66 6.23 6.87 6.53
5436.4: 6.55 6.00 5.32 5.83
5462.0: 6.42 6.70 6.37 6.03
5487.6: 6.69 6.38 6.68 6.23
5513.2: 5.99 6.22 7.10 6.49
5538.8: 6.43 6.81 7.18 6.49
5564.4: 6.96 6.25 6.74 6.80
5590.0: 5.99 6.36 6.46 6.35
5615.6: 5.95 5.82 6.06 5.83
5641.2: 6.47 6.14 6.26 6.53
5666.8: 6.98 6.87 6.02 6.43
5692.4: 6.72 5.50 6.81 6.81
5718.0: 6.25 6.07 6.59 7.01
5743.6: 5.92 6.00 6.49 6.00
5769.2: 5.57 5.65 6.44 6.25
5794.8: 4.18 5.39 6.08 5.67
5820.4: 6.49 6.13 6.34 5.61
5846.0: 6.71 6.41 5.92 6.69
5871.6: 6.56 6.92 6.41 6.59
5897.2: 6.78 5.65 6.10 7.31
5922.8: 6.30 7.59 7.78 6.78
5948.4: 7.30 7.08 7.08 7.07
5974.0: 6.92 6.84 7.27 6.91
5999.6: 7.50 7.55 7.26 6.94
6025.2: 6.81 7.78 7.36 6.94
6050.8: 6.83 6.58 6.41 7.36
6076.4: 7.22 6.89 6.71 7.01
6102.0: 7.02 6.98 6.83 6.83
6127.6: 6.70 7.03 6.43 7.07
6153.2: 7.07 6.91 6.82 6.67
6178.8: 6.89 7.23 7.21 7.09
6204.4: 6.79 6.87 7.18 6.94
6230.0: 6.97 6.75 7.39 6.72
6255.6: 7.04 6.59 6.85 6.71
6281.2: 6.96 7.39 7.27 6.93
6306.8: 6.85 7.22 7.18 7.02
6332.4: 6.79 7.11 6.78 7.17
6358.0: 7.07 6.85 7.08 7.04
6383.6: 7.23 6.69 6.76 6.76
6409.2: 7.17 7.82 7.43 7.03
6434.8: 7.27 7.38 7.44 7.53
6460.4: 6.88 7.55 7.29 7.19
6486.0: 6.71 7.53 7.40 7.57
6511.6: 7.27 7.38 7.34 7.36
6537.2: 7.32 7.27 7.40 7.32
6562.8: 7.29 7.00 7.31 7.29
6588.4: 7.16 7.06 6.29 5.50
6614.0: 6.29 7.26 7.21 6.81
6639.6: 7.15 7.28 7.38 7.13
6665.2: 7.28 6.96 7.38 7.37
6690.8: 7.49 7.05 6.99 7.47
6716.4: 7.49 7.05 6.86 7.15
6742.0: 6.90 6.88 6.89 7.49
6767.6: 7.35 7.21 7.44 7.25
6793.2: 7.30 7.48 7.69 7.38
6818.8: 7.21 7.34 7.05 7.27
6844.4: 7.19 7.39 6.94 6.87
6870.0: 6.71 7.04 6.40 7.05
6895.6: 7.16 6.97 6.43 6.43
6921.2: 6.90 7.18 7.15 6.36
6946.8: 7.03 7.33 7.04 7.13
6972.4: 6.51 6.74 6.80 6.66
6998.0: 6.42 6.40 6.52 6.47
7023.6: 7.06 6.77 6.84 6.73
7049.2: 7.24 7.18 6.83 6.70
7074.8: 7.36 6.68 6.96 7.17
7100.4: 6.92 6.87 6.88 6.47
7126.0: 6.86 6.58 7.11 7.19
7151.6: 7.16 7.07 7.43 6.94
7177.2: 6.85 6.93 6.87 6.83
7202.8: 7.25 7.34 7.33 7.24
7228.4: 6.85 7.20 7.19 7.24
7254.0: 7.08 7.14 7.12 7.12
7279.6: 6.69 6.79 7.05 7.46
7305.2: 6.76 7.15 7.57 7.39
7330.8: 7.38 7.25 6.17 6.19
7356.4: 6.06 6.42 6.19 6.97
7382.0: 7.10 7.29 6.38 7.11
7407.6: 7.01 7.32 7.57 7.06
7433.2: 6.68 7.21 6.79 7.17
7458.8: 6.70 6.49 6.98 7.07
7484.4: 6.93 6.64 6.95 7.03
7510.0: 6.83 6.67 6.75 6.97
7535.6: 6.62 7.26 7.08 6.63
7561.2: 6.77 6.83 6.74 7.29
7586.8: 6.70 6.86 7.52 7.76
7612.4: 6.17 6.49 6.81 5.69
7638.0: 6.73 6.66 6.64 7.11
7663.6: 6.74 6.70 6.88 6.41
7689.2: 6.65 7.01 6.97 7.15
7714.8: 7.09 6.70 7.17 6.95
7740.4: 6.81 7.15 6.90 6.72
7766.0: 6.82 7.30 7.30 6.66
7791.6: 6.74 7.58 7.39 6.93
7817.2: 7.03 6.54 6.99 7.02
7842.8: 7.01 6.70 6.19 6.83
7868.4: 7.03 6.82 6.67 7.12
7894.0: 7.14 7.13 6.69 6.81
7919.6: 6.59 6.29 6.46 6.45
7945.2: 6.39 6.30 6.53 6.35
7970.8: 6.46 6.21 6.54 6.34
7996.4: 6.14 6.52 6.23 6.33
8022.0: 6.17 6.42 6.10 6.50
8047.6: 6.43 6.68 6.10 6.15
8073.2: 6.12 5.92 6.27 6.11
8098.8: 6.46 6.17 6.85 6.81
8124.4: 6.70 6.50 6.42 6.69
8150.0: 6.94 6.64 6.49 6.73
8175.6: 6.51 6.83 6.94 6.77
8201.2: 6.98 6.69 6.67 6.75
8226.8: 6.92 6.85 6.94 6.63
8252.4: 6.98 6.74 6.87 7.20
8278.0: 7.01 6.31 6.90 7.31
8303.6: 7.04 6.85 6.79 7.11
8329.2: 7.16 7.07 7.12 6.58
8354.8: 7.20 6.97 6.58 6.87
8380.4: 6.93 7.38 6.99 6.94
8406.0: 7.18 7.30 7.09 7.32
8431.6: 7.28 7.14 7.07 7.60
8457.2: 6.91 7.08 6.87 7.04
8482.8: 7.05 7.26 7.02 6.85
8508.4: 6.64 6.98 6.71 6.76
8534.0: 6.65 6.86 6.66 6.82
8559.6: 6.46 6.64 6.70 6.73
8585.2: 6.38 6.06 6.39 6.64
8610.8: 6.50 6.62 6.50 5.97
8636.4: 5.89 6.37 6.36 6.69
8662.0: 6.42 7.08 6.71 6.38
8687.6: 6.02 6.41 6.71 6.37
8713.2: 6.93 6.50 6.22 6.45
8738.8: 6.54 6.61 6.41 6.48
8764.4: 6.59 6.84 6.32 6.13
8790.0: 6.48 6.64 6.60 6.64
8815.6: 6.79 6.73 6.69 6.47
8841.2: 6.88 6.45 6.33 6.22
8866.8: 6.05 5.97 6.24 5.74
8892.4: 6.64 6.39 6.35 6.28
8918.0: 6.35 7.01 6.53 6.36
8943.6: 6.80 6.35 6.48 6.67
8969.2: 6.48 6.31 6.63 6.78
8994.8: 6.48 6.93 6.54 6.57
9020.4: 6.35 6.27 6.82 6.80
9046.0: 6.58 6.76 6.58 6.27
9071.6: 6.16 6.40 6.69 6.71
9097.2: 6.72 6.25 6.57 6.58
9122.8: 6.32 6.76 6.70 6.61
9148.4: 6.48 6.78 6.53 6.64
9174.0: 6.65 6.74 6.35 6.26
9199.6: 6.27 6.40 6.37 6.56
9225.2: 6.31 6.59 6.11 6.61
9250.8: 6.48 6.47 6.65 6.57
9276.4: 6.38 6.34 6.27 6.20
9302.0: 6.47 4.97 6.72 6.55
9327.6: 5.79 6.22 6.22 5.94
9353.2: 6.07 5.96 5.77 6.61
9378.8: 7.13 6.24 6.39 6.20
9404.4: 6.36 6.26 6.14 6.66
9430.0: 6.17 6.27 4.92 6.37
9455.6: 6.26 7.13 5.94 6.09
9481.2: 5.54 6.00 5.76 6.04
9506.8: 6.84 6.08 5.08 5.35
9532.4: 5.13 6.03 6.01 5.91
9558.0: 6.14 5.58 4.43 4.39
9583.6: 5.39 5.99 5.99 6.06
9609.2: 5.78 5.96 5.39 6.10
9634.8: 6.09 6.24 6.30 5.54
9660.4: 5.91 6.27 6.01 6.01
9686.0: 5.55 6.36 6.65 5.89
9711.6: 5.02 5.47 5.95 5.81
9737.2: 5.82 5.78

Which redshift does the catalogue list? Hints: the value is 0.12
